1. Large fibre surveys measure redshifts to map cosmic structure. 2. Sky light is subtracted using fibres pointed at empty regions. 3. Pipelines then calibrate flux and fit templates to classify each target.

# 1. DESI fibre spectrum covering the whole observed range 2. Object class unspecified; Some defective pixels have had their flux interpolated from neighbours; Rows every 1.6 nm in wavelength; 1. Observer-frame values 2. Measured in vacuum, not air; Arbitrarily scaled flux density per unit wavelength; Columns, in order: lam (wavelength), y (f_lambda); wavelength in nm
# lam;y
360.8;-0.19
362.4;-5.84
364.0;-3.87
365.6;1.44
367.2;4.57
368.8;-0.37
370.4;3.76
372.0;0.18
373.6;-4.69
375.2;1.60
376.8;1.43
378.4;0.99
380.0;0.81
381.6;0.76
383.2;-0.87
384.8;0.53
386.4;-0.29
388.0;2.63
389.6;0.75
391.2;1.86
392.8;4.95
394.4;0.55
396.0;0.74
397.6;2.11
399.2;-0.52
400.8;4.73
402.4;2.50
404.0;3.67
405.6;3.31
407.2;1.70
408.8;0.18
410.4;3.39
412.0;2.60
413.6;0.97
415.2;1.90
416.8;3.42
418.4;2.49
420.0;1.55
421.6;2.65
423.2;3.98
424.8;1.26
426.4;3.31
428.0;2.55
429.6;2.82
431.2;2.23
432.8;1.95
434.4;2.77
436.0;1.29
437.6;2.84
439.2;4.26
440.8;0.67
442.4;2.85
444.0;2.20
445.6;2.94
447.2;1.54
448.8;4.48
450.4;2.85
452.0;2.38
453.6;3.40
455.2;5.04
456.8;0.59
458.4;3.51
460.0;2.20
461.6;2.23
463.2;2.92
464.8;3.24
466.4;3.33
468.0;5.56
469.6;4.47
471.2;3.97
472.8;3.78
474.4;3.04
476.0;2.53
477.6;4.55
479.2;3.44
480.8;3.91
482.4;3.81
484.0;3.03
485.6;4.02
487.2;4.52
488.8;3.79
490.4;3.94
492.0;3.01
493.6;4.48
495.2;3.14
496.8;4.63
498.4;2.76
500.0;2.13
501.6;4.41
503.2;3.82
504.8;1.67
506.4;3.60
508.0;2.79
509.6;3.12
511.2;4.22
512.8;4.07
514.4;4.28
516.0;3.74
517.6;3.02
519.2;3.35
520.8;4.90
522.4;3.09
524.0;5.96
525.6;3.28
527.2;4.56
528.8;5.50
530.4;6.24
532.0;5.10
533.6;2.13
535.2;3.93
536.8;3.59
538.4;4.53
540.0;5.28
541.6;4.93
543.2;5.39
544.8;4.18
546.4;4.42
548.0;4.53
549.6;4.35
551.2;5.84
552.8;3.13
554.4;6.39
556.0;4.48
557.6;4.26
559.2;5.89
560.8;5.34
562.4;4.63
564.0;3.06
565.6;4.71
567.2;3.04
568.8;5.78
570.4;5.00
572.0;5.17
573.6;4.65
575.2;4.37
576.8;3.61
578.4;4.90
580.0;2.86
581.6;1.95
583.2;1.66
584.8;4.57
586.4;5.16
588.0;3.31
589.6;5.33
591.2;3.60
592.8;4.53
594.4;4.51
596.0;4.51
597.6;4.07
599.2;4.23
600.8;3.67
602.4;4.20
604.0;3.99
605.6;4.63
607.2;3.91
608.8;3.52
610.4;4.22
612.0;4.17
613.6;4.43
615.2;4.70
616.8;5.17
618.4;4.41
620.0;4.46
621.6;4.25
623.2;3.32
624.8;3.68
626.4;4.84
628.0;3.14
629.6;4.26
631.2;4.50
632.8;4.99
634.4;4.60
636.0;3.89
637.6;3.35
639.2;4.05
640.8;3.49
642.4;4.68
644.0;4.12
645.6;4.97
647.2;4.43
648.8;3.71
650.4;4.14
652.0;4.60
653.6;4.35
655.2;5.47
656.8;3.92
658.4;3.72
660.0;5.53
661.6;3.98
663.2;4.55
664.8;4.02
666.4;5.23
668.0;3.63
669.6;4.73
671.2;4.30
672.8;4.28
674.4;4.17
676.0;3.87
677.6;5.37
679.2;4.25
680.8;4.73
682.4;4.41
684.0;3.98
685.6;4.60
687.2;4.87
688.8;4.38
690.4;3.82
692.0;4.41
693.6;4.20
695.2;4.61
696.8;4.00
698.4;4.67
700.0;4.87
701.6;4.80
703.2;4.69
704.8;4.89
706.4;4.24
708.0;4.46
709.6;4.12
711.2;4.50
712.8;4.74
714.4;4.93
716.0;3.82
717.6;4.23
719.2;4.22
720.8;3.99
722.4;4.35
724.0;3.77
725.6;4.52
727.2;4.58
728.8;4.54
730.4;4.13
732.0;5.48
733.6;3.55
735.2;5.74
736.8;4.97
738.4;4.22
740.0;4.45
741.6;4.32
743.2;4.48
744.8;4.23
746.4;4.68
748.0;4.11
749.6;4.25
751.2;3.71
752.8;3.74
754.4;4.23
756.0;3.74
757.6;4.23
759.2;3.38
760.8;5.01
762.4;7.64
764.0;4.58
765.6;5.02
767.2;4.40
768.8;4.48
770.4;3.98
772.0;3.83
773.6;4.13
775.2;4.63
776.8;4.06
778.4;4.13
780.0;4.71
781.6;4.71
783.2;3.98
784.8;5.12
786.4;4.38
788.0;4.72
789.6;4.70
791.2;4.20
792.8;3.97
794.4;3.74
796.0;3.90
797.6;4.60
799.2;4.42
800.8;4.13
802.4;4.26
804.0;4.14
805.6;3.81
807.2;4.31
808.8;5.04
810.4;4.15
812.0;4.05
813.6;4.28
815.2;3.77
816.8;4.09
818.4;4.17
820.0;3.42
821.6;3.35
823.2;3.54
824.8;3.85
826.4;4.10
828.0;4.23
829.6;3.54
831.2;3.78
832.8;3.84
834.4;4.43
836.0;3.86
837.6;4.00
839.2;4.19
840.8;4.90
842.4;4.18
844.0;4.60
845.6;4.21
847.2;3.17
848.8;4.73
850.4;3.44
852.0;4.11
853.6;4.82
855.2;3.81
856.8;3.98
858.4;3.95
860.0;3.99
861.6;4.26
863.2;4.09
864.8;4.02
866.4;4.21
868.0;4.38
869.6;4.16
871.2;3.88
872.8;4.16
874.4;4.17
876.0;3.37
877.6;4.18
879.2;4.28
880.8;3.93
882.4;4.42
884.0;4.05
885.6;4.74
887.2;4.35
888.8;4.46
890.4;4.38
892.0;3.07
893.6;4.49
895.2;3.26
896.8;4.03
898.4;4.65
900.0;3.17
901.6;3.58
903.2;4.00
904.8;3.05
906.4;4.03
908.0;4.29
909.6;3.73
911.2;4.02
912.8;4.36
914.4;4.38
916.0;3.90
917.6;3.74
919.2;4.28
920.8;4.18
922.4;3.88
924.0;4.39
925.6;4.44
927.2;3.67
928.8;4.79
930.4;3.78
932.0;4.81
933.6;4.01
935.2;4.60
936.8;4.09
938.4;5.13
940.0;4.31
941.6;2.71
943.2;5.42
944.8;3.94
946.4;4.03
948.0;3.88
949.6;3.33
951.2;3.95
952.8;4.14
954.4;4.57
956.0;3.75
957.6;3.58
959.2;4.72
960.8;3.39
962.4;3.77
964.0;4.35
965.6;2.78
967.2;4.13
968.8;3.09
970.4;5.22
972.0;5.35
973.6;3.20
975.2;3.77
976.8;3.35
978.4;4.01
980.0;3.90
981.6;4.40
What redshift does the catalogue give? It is 0.16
